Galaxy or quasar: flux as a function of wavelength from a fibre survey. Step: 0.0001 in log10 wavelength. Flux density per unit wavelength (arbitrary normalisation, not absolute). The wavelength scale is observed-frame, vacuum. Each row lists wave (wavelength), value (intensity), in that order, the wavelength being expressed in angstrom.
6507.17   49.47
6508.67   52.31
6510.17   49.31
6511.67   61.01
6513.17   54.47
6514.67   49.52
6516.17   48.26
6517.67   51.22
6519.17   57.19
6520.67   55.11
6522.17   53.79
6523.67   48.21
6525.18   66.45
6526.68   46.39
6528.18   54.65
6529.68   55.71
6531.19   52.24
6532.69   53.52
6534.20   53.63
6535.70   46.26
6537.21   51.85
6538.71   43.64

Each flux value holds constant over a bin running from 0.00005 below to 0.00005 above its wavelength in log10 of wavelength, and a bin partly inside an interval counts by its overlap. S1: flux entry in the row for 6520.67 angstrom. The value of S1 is 55.11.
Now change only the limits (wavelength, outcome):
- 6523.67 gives 48.21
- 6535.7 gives 46.26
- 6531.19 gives 52.24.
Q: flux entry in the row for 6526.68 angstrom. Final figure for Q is 46.39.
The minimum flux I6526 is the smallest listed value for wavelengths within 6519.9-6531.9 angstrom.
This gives 46.39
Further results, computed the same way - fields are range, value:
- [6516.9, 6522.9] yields 51.22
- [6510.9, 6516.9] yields 48.26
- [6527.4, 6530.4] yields 54.65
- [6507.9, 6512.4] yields 49.31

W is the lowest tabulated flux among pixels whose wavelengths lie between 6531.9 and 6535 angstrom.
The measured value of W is 53.52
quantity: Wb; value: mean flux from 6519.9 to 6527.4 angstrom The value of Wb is 54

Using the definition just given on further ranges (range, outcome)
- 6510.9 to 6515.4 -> 55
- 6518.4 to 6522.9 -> 55.4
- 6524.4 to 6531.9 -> 55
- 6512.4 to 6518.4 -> 50.9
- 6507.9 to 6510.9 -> 50.8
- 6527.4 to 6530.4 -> 55.2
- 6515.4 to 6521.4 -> 53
